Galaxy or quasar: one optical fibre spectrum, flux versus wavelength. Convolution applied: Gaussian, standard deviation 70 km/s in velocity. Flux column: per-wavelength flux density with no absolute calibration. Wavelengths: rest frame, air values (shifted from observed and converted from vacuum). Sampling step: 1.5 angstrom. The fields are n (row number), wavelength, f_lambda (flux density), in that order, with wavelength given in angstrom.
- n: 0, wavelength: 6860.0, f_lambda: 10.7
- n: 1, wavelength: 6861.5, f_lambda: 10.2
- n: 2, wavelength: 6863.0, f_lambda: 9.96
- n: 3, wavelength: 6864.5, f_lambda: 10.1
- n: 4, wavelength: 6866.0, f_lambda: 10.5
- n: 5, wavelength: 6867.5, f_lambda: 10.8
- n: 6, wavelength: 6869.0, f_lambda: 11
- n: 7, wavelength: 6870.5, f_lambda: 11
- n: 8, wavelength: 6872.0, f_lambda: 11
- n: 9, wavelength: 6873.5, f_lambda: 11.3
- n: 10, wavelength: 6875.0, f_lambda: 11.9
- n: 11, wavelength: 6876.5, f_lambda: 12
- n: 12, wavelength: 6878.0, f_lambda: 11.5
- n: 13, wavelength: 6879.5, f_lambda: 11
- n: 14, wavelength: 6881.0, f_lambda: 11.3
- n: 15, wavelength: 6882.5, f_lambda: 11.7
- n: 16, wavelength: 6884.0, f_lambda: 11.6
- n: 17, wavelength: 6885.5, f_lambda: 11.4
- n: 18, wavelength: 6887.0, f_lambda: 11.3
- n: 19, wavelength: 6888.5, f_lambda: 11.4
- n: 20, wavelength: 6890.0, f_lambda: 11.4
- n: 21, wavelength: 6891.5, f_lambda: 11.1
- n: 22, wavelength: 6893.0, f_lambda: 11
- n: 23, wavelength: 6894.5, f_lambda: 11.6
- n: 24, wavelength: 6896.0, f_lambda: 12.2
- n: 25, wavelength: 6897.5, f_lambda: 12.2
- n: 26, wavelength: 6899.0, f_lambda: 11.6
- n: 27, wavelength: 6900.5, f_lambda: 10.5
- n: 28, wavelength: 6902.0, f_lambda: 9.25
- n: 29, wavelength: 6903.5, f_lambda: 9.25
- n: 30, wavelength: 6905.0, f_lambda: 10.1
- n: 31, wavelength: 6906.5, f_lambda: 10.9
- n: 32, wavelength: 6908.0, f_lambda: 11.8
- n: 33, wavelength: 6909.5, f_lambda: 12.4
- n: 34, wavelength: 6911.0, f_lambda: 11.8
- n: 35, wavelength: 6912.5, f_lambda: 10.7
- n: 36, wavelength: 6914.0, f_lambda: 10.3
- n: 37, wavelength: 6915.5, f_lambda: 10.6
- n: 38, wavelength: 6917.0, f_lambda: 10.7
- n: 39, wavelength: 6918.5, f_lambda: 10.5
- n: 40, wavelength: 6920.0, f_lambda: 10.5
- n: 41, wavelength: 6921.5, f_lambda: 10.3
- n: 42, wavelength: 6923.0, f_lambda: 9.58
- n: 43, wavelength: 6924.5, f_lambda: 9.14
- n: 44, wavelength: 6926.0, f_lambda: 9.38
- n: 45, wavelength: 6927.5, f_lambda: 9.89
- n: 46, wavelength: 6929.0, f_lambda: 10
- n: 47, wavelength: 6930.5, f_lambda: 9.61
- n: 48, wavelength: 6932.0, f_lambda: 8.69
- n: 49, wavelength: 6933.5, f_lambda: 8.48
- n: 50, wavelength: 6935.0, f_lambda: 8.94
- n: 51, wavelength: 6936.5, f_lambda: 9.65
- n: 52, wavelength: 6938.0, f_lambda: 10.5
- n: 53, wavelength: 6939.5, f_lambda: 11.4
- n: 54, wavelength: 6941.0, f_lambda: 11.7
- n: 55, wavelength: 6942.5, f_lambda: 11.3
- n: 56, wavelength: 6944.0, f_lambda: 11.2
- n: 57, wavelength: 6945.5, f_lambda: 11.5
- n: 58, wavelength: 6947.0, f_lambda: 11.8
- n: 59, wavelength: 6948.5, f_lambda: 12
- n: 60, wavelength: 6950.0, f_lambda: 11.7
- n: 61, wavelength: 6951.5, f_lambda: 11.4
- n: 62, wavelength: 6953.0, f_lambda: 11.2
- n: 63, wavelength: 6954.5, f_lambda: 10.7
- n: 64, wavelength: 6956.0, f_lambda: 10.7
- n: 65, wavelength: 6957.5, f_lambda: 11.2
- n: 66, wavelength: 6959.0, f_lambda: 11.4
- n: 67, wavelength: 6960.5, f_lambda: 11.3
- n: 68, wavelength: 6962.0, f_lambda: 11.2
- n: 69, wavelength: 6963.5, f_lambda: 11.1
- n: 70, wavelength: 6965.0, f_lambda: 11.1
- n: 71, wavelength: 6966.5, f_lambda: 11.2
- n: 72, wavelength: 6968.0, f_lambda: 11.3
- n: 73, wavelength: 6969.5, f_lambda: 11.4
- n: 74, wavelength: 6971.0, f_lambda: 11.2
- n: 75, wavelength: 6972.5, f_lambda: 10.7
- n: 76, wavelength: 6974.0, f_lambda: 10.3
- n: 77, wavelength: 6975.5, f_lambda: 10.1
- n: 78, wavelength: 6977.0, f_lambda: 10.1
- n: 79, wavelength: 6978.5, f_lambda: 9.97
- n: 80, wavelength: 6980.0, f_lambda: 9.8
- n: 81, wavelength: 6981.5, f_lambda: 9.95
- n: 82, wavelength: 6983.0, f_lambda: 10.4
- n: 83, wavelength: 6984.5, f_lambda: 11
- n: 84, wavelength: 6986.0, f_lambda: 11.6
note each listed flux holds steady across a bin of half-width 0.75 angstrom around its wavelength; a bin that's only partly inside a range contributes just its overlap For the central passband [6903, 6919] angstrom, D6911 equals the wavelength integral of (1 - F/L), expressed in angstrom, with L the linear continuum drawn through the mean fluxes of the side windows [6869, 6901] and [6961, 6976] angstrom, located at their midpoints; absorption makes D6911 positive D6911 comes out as 0.62 angstrom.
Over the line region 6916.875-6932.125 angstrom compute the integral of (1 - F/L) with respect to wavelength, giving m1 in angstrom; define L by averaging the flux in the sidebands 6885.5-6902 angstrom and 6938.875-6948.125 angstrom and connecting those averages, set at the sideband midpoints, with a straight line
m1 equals 2.1 angstrom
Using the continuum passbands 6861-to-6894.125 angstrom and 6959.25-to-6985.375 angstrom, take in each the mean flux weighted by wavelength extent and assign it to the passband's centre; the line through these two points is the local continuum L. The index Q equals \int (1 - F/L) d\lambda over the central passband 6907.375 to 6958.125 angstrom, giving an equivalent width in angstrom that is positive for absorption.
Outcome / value 1.3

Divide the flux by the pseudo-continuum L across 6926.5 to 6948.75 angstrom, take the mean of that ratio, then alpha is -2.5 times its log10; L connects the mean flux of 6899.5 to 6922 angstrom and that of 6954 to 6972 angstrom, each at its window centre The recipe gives 0.05 mag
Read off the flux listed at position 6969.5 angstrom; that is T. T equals 11.4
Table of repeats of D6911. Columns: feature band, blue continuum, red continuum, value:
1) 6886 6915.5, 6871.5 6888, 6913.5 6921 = -0.4 angstrom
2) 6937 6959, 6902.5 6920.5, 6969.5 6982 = -1.6 angstrom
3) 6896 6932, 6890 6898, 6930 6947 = 1.8 angstrom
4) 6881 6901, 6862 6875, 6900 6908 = -2.1 angstrom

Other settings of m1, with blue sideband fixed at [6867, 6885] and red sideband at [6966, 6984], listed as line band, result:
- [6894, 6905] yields 0.28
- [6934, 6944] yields 0.23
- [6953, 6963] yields -0.39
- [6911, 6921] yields 0.35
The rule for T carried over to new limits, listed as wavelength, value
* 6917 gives 10.7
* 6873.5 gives 11.3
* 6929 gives 10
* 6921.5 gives 10.3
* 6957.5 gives 11.2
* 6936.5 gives 9.65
